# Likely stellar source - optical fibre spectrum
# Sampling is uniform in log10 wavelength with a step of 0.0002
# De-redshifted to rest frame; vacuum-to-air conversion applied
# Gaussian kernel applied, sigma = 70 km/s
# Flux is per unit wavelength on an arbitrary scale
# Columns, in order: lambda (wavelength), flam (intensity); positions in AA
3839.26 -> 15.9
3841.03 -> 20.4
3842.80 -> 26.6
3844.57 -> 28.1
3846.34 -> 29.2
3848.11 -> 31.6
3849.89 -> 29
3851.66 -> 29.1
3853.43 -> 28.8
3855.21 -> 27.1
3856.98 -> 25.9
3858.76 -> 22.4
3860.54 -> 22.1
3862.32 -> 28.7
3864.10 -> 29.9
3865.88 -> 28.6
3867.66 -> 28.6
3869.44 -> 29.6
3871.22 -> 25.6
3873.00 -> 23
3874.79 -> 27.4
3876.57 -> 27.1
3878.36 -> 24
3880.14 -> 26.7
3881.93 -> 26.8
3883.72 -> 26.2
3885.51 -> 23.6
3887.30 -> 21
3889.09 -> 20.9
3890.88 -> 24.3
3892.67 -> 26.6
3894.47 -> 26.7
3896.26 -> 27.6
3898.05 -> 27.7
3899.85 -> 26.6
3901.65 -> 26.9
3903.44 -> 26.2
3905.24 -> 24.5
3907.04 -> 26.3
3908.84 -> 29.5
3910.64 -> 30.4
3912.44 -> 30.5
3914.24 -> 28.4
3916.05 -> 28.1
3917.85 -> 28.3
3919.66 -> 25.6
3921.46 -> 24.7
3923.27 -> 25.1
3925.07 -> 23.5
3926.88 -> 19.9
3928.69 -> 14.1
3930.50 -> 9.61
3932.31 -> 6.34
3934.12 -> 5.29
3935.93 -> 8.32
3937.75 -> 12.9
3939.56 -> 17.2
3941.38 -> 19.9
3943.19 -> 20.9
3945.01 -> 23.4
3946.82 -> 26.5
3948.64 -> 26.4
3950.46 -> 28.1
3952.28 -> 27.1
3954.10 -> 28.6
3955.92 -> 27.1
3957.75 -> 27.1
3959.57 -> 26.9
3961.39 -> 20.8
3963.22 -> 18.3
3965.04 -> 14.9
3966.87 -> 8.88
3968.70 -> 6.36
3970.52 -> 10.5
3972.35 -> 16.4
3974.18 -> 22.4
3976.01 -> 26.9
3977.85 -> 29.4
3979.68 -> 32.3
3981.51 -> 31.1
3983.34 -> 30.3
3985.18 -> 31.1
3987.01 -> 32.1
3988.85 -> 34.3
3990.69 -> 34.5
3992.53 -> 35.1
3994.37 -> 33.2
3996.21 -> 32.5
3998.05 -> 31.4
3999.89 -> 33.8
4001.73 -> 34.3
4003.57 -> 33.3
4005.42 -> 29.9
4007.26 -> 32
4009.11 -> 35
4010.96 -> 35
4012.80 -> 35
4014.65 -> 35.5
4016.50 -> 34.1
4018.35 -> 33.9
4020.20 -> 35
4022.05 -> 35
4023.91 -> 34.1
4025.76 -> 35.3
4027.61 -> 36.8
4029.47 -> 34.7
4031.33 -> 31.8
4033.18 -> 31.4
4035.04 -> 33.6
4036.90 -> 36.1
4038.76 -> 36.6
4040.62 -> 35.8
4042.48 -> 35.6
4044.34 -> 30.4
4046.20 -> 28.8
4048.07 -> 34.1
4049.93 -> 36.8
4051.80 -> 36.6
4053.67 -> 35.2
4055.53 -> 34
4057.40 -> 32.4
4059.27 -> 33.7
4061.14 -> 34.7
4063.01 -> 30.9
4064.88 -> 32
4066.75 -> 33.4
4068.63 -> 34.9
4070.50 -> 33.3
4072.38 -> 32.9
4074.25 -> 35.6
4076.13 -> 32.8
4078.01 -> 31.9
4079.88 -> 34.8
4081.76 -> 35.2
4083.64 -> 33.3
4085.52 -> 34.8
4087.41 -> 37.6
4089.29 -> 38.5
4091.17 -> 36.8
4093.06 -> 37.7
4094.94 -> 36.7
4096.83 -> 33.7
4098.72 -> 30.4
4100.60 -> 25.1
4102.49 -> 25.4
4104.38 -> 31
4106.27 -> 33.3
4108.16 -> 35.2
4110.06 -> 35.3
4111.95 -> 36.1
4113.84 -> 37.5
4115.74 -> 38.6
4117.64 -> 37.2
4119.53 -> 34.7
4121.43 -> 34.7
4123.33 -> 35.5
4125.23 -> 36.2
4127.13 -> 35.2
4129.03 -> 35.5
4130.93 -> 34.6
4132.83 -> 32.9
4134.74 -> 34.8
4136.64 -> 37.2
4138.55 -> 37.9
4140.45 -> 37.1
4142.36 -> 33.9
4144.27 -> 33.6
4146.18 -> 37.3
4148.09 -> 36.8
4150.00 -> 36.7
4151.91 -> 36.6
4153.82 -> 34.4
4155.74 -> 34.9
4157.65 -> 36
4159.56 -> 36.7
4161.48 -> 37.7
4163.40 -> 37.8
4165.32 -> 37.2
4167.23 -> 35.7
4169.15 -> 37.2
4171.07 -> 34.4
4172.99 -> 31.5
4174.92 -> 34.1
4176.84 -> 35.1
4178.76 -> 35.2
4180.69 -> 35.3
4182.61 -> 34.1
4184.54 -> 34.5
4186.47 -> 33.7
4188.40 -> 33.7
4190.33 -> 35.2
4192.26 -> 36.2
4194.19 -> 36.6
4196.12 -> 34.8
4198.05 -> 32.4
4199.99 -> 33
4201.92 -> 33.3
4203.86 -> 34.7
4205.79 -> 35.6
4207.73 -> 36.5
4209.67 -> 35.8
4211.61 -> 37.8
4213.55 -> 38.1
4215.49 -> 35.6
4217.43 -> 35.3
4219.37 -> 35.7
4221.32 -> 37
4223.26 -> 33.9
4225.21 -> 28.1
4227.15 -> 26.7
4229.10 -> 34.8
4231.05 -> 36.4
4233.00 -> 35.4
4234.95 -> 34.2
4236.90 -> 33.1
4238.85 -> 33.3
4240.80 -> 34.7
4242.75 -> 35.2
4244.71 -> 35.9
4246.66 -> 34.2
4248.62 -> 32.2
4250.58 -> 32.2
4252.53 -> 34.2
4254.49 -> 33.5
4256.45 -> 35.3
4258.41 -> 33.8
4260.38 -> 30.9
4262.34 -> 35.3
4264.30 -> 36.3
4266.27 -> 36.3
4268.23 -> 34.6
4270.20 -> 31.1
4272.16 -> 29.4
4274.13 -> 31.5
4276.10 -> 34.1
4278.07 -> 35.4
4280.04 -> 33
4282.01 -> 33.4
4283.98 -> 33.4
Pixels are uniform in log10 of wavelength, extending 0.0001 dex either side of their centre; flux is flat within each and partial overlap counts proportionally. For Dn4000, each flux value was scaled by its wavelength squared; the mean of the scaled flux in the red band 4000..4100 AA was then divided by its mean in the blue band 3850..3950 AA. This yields 1.54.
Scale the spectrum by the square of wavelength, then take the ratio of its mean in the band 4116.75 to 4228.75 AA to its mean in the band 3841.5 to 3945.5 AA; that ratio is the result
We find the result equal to 1.66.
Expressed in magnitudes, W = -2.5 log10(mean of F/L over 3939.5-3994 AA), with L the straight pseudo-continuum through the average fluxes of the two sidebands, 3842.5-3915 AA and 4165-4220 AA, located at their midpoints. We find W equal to 0.18 mag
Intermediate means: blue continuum 26.8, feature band 24.7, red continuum 35.1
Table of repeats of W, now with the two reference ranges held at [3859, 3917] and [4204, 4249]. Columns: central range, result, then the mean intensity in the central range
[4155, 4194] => -0.06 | 35.3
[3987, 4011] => -0.14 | 33.3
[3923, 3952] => 0.47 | 18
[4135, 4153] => -0.11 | 36.3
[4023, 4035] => -0.14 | 34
